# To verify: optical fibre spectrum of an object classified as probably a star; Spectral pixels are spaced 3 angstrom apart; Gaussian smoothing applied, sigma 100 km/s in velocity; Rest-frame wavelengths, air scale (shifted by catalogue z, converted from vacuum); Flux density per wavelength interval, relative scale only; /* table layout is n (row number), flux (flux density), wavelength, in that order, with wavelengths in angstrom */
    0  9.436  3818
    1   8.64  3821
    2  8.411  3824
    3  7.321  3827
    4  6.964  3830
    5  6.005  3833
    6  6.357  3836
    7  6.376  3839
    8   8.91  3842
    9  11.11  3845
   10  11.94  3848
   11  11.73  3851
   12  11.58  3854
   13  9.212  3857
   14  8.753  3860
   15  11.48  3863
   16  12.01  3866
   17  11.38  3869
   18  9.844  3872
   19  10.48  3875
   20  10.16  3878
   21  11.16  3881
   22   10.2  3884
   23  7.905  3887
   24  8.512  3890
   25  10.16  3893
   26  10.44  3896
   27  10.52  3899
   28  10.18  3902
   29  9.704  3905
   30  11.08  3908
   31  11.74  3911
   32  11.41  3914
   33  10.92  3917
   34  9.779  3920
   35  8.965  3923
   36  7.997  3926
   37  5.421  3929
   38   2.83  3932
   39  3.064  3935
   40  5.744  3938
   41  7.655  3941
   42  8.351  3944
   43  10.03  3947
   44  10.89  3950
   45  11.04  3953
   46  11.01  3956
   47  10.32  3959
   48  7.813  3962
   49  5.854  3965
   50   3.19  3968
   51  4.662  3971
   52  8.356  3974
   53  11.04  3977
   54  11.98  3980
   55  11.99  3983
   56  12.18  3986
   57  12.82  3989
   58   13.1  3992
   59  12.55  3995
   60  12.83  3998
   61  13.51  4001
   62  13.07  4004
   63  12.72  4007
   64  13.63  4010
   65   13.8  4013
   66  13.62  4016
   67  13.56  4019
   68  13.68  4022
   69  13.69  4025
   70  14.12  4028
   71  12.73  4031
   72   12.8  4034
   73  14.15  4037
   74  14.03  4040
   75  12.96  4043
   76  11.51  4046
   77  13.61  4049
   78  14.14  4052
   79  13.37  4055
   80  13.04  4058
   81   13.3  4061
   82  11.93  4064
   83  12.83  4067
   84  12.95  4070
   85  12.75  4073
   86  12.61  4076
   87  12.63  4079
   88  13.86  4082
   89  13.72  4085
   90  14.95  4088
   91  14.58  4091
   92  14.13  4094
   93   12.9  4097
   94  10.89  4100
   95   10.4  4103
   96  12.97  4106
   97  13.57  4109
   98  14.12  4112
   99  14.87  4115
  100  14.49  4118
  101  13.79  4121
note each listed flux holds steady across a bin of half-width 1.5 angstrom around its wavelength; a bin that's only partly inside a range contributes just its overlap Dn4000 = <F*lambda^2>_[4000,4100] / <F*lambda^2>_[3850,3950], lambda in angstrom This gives 1.5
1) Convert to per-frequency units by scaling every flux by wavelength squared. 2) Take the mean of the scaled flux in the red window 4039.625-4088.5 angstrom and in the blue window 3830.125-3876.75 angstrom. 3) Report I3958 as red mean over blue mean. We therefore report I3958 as 1.50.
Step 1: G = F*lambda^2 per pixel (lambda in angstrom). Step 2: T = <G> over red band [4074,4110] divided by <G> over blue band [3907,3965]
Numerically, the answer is 1.64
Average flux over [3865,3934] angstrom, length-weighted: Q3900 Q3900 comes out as 9.62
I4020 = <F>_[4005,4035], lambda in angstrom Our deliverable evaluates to 13.4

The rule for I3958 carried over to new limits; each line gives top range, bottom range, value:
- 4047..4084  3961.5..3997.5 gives 1.39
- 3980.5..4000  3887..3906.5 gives 1.35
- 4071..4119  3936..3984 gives 1.65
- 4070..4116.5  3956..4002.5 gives 1.38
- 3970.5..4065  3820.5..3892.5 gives 1.46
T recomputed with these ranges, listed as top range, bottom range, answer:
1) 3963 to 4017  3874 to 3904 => 1.18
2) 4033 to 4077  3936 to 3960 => 1.49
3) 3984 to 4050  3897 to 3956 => 1.56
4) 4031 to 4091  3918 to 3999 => 1.56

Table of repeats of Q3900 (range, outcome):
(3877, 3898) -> 9.8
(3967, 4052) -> 12.3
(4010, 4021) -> 13.7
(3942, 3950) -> 9.41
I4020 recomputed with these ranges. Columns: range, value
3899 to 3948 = 8.48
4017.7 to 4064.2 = 13.3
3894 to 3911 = 10.5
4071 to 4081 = 12.7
